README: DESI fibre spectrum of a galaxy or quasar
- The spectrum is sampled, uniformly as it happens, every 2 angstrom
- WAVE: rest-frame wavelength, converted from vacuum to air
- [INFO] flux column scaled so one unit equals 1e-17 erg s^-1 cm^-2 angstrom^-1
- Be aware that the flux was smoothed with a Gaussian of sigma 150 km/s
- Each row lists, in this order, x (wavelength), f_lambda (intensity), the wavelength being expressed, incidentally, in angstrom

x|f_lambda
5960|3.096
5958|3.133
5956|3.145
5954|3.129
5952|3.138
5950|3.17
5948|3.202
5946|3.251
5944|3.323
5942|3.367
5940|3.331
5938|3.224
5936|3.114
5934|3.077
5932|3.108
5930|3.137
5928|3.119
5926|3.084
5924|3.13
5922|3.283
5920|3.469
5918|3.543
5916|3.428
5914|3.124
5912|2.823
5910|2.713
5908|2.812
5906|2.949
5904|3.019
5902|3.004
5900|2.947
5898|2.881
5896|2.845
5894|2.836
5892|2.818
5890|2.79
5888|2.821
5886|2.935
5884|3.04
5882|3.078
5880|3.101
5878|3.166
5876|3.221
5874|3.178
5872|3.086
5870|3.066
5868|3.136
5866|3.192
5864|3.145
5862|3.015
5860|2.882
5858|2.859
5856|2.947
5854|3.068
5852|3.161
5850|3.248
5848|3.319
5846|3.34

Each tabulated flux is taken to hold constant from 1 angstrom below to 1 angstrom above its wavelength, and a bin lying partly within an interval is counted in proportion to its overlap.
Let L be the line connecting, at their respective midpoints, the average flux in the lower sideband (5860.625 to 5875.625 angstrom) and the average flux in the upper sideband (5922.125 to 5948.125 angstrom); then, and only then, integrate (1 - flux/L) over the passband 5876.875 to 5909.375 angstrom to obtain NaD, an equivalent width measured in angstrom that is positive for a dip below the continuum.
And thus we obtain 2.1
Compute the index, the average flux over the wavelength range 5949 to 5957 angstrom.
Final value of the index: 3.15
